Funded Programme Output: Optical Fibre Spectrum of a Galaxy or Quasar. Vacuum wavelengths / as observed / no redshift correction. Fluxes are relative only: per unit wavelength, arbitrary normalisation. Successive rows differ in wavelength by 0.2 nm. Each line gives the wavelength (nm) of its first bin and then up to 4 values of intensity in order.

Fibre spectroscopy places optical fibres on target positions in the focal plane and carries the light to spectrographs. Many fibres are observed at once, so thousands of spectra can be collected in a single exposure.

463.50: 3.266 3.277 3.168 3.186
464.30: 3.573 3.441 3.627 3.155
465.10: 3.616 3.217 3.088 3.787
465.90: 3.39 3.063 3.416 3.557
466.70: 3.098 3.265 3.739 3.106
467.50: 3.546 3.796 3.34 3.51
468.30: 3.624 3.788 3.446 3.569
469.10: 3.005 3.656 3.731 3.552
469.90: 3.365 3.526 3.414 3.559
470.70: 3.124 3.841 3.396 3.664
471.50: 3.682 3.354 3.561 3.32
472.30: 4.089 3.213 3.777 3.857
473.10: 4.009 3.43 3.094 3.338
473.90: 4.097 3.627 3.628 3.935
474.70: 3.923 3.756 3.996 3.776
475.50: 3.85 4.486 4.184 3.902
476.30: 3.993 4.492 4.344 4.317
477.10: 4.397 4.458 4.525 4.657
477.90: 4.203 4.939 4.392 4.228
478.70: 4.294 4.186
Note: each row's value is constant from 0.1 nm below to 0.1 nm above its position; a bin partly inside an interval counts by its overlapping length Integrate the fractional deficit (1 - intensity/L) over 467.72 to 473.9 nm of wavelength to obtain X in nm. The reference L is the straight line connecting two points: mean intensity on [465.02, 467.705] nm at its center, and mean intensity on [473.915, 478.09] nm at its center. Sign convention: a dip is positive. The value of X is 0.32 nm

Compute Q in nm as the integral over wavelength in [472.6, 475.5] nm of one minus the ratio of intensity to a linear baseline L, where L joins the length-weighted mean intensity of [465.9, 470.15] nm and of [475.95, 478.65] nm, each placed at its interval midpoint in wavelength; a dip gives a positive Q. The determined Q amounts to 0.22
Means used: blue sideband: 3.46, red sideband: 4.37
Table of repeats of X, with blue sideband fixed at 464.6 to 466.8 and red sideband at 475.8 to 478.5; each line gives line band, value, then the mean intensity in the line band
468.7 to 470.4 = 0.10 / 3.48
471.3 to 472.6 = 0.12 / 3.55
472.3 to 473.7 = 0.15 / 3.58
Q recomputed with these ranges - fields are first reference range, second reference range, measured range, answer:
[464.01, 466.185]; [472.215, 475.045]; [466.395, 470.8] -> 0.05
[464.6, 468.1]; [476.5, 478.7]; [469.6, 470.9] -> 0.11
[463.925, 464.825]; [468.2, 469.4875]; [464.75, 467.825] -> 0.07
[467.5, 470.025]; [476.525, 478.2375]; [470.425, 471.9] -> 0.11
